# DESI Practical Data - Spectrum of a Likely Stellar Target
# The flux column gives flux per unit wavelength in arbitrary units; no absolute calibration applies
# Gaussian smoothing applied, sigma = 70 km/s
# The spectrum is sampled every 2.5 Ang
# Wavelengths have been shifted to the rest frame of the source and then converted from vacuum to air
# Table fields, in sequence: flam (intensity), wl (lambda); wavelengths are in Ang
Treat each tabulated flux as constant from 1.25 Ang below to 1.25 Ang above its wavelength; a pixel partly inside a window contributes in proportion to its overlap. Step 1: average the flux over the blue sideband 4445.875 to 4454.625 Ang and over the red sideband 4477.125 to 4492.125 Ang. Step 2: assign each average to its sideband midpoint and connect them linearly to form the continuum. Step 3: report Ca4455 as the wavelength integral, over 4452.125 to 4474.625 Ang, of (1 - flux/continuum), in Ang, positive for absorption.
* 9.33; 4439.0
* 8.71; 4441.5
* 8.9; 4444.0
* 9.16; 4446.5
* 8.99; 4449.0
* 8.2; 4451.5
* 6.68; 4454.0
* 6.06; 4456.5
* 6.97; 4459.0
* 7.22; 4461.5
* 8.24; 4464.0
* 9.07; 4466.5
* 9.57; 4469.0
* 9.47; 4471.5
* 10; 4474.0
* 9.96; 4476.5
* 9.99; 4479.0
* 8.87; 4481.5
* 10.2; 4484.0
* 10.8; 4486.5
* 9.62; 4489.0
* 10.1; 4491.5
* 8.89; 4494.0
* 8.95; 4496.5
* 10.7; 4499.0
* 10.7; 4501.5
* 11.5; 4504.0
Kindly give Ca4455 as 2.2 Ang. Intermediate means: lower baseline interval 8.31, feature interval 8.09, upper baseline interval 9.92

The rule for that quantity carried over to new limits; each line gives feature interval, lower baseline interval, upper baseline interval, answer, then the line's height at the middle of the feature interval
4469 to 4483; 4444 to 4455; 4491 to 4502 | -0.75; 9.17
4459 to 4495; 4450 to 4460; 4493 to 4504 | -3.44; 8.54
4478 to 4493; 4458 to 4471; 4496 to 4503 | -0.66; 9.5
